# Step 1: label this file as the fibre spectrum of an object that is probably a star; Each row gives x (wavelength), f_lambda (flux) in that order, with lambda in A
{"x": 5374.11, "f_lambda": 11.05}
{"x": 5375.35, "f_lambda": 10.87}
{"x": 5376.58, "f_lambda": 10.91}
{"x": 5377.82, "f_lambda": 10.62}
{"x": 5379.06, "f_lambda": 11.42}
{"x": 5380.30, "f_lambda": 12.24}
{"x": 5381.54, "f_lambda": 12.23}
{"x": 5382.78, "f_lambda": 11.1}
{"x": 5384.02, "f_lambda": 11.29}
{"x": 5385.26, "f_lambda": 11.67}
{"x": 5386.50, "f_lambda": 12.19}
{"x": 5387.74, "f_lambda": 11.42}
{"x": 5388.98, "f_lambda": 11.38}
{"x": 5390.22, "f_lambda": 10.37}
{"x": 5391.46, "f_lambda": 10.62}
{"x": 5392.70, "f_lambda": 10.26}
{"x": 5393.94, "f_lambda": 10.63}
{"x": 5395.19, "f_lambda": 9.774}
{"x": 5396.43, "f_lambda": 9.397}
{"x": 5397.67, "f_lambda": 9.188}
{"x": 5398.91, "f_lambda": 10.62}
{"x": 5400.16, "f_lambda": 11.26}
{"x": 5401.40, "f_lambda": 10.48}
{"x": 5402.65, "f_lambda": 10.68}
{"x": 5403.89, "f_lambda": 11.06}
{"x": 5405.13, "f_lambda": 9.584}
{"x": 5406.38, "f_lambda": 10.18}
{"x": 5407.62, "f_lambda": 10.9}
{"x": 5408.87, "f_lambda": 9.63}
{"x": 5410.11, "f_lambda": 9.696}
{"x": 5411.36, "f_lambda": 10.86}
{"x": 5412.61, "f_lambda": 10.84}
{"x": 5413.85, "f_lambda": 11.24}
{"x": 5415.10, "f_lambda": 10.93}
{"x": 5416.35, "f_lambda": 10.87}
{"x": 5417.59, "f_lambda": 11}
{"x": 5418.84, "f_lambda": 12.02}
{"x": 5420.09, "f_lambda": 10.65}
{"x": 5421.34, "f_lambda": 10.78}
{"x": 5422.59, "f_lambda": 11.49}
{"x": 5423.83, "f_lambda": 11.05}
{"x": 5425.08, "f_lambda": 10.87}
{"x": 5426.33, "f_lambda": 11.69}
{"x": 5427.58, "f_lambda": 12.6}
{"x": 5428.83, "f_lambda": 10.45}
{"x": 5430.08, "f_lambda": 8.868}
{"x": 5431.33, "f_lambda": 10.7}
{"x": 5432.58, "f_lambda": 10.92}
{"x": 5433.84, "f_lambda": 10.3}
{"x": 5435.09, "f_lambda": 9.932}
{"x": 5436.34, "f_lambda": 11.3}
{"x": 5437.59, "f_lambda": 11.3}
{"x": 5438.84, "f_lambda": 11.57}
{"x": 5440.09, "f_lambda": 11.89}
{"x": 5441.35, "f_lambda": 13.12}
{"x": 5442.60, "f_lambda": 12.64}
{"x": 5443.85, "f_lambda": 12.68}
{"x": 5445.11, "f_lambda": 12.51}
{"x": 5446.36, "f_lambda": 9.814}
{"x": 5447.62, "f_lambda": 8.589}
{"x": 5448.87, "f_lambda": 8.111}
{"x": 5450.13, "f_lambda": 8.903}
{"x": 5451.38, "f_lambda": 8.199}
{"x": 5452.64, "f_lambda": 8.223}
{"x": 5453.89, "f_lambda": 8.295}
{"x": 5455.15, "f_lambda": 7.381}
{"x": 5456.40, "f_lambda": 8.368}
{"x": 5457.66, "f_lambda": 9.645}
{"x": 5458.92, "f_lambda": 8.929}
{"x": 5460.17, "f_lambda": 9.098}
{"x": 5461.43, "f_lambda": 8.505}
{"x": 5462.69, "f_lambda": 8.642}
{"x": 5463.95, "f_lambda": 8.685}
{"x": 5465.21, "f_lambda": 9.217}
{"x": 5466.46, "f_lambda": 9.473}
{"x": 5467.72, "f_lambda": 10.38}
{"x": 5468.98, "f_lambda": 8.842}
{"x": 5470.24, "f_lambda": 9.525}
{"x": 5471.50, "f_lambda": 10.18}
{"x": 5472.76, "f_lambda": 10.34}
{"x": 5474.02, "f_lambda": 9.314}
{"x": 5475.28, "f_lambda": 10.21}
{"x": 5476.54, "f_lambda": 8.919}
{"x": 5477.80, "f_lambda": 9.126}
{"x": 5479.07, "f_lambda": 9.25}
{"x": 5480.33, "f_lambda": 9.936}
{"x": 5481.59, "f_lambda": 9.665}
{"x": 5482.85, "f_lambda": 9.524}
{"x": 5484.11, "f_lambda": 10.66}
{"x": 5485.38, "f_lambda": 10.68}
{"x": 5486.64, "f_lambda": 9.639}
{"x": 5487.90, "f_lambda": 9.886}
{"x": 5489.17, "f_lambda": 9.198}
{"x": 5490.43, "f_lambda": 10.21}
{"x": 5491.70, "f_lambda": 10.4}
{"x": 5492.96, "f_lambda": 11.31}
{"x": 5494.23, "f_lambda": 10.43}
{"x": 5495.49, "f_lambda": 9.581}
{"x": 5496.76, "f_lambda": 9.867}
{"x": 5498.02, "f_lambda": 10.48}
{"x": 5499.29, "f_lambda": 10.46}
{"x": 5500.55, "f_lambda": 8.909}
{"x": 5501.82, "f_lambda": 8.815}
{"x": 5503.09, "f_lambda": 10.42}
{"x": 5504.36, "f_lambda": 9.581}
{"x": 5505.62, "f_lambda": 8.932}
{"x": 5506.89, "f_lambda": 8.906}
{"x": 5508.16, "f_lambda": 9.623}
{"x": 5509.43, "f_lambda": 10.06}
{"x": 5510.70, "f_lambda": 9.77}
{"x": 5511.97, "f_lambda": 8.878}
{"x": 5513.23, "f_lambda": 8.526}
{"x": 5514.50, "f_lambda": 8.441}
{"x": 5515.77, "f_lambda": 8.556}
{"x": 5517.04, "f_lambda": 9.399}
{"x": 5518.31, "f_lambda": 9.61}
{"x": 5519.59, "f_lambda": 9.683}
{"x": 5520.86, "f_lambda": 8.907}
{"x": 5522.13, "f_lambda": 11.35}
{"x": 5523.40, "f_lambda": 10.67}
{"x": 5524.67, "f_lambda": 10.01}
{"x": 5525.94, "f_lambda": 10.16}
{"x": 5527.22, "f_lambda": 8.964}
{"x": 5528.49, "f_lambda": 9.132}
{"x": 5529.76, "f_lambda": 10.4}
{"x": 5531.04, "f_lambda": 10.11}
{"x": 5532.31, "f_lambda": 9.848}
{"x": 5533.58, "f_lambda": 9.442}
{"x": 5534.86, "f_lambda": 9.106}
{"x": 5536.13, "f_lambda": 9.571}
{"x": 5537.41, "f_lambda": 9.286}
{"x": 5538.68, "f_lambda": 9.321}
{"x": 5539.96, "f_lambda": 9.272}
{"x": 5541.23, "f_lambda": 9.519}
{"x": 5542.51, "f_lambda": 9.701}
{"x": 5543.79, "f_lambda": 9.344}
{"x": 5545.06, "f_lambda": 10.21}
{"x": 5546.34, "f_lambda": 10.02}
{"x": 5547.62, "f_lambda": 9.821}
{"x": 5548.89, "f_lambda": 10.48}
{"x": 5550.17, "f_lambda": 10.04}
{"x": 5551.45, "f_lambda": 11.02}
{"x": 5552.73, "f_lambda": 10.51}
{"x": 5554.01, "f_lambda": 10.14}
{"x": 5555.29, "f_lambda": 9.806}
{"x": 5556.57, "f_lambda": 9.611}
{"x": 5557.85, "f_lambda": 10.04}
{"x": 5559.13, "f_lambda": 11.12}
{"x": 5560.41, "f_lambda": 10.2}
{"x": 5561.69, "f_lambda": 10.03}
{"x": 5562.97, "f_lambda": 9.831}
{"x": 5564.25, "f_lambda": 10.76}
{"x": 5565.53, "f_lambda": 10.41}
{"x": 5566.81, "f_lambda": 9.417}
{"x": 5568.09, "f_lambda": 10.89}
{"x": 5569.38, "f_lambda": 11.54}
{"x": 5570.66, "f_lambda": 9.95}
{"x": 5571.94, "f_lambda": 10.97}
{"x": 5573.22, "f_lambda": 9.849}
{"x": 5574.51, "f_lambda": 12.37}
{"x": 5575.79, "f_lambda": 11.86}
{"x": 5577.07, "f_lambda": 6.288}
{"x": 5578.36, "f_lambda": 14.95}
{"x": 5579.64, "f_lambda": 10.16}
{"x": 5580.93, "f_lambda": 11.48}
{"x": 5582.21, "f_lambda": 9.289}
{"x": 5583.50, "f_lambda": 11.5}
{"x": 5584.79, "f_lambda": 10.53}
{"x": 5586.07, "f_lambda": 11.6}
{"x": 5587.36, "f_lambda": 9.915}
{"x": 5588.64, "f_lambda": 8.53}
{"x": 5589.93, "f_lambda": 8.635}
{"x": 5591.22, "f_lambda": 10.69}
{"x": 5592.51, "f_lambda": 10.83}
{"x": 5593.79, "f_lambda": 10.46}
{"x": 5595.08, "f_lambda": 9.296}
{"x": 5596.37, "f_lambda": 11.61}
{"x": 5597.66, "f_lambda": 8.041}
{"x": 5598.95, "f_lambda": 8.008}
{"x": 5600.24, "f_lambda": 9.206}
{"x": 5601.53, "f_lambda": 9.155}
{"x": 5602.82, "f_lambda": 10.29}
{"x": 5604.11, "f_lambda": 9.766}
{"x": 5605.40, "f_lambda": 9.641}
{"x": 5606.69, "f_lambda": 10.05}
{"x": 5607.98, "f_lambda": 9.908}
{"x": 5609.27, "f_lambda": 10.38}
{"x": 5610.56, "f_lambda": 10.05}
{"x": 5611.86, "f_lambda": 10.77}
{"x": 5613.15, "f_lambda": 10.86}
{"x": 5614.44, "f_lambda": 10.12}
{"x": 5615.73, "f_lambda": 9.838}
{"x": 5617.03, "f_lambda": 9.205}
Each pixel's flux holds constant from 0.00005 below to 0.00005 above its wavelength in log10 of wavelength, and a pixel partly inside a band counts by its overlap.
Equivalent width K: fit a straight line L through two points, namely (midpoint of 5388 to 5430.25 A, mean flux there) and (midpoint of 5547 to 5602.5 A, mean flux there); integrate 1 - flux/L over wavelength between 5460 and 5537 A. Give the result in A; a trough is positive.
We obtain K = 6.0 A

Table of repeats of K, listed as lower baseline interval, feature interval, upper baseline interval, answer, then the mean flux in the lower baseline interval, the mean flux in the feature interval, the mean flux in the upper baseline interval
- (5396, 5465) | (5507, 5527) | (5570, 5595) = 1.7 A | 10.3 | 9.54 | 10.5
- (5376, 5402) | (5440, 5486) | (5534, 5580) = 4.2 A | 10.9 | 9.63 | 10.2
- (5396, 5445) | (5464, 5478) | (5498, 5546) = 0.9 A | 10.9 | 9.57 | 9.55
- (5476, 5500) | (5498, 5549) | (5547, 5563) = 2.6 A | 9.96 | 9.58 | 10.2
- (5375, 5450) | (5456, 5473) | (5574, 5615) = 2.3 A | 10.9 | 9.26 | 10.2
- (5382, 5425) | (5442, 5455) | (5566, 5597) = 1.2 A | 10.7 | 9.7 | 10.5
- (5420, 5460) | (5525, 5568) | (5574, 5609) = 1.2 A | 10.3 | 9.91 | 10.1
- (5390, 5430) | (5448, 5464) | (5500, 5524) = 2.5 A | 10.7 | 8.53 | 9.42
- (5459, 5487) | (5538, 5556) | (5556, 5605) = 0.1 A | 9.53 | 9.94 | 10.2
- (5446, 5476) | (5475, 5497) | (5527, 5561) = -1.5 A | 9.03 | 9.91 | 9.86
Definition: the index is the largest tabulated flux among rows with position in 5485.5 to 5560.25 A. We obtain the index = 11.35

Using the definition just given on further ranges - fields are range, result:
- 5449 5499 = 11.31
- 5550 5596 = 14.95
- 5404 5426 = 12.02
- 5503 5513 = 10.42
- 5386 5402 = 12.19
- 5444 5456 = 12.51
